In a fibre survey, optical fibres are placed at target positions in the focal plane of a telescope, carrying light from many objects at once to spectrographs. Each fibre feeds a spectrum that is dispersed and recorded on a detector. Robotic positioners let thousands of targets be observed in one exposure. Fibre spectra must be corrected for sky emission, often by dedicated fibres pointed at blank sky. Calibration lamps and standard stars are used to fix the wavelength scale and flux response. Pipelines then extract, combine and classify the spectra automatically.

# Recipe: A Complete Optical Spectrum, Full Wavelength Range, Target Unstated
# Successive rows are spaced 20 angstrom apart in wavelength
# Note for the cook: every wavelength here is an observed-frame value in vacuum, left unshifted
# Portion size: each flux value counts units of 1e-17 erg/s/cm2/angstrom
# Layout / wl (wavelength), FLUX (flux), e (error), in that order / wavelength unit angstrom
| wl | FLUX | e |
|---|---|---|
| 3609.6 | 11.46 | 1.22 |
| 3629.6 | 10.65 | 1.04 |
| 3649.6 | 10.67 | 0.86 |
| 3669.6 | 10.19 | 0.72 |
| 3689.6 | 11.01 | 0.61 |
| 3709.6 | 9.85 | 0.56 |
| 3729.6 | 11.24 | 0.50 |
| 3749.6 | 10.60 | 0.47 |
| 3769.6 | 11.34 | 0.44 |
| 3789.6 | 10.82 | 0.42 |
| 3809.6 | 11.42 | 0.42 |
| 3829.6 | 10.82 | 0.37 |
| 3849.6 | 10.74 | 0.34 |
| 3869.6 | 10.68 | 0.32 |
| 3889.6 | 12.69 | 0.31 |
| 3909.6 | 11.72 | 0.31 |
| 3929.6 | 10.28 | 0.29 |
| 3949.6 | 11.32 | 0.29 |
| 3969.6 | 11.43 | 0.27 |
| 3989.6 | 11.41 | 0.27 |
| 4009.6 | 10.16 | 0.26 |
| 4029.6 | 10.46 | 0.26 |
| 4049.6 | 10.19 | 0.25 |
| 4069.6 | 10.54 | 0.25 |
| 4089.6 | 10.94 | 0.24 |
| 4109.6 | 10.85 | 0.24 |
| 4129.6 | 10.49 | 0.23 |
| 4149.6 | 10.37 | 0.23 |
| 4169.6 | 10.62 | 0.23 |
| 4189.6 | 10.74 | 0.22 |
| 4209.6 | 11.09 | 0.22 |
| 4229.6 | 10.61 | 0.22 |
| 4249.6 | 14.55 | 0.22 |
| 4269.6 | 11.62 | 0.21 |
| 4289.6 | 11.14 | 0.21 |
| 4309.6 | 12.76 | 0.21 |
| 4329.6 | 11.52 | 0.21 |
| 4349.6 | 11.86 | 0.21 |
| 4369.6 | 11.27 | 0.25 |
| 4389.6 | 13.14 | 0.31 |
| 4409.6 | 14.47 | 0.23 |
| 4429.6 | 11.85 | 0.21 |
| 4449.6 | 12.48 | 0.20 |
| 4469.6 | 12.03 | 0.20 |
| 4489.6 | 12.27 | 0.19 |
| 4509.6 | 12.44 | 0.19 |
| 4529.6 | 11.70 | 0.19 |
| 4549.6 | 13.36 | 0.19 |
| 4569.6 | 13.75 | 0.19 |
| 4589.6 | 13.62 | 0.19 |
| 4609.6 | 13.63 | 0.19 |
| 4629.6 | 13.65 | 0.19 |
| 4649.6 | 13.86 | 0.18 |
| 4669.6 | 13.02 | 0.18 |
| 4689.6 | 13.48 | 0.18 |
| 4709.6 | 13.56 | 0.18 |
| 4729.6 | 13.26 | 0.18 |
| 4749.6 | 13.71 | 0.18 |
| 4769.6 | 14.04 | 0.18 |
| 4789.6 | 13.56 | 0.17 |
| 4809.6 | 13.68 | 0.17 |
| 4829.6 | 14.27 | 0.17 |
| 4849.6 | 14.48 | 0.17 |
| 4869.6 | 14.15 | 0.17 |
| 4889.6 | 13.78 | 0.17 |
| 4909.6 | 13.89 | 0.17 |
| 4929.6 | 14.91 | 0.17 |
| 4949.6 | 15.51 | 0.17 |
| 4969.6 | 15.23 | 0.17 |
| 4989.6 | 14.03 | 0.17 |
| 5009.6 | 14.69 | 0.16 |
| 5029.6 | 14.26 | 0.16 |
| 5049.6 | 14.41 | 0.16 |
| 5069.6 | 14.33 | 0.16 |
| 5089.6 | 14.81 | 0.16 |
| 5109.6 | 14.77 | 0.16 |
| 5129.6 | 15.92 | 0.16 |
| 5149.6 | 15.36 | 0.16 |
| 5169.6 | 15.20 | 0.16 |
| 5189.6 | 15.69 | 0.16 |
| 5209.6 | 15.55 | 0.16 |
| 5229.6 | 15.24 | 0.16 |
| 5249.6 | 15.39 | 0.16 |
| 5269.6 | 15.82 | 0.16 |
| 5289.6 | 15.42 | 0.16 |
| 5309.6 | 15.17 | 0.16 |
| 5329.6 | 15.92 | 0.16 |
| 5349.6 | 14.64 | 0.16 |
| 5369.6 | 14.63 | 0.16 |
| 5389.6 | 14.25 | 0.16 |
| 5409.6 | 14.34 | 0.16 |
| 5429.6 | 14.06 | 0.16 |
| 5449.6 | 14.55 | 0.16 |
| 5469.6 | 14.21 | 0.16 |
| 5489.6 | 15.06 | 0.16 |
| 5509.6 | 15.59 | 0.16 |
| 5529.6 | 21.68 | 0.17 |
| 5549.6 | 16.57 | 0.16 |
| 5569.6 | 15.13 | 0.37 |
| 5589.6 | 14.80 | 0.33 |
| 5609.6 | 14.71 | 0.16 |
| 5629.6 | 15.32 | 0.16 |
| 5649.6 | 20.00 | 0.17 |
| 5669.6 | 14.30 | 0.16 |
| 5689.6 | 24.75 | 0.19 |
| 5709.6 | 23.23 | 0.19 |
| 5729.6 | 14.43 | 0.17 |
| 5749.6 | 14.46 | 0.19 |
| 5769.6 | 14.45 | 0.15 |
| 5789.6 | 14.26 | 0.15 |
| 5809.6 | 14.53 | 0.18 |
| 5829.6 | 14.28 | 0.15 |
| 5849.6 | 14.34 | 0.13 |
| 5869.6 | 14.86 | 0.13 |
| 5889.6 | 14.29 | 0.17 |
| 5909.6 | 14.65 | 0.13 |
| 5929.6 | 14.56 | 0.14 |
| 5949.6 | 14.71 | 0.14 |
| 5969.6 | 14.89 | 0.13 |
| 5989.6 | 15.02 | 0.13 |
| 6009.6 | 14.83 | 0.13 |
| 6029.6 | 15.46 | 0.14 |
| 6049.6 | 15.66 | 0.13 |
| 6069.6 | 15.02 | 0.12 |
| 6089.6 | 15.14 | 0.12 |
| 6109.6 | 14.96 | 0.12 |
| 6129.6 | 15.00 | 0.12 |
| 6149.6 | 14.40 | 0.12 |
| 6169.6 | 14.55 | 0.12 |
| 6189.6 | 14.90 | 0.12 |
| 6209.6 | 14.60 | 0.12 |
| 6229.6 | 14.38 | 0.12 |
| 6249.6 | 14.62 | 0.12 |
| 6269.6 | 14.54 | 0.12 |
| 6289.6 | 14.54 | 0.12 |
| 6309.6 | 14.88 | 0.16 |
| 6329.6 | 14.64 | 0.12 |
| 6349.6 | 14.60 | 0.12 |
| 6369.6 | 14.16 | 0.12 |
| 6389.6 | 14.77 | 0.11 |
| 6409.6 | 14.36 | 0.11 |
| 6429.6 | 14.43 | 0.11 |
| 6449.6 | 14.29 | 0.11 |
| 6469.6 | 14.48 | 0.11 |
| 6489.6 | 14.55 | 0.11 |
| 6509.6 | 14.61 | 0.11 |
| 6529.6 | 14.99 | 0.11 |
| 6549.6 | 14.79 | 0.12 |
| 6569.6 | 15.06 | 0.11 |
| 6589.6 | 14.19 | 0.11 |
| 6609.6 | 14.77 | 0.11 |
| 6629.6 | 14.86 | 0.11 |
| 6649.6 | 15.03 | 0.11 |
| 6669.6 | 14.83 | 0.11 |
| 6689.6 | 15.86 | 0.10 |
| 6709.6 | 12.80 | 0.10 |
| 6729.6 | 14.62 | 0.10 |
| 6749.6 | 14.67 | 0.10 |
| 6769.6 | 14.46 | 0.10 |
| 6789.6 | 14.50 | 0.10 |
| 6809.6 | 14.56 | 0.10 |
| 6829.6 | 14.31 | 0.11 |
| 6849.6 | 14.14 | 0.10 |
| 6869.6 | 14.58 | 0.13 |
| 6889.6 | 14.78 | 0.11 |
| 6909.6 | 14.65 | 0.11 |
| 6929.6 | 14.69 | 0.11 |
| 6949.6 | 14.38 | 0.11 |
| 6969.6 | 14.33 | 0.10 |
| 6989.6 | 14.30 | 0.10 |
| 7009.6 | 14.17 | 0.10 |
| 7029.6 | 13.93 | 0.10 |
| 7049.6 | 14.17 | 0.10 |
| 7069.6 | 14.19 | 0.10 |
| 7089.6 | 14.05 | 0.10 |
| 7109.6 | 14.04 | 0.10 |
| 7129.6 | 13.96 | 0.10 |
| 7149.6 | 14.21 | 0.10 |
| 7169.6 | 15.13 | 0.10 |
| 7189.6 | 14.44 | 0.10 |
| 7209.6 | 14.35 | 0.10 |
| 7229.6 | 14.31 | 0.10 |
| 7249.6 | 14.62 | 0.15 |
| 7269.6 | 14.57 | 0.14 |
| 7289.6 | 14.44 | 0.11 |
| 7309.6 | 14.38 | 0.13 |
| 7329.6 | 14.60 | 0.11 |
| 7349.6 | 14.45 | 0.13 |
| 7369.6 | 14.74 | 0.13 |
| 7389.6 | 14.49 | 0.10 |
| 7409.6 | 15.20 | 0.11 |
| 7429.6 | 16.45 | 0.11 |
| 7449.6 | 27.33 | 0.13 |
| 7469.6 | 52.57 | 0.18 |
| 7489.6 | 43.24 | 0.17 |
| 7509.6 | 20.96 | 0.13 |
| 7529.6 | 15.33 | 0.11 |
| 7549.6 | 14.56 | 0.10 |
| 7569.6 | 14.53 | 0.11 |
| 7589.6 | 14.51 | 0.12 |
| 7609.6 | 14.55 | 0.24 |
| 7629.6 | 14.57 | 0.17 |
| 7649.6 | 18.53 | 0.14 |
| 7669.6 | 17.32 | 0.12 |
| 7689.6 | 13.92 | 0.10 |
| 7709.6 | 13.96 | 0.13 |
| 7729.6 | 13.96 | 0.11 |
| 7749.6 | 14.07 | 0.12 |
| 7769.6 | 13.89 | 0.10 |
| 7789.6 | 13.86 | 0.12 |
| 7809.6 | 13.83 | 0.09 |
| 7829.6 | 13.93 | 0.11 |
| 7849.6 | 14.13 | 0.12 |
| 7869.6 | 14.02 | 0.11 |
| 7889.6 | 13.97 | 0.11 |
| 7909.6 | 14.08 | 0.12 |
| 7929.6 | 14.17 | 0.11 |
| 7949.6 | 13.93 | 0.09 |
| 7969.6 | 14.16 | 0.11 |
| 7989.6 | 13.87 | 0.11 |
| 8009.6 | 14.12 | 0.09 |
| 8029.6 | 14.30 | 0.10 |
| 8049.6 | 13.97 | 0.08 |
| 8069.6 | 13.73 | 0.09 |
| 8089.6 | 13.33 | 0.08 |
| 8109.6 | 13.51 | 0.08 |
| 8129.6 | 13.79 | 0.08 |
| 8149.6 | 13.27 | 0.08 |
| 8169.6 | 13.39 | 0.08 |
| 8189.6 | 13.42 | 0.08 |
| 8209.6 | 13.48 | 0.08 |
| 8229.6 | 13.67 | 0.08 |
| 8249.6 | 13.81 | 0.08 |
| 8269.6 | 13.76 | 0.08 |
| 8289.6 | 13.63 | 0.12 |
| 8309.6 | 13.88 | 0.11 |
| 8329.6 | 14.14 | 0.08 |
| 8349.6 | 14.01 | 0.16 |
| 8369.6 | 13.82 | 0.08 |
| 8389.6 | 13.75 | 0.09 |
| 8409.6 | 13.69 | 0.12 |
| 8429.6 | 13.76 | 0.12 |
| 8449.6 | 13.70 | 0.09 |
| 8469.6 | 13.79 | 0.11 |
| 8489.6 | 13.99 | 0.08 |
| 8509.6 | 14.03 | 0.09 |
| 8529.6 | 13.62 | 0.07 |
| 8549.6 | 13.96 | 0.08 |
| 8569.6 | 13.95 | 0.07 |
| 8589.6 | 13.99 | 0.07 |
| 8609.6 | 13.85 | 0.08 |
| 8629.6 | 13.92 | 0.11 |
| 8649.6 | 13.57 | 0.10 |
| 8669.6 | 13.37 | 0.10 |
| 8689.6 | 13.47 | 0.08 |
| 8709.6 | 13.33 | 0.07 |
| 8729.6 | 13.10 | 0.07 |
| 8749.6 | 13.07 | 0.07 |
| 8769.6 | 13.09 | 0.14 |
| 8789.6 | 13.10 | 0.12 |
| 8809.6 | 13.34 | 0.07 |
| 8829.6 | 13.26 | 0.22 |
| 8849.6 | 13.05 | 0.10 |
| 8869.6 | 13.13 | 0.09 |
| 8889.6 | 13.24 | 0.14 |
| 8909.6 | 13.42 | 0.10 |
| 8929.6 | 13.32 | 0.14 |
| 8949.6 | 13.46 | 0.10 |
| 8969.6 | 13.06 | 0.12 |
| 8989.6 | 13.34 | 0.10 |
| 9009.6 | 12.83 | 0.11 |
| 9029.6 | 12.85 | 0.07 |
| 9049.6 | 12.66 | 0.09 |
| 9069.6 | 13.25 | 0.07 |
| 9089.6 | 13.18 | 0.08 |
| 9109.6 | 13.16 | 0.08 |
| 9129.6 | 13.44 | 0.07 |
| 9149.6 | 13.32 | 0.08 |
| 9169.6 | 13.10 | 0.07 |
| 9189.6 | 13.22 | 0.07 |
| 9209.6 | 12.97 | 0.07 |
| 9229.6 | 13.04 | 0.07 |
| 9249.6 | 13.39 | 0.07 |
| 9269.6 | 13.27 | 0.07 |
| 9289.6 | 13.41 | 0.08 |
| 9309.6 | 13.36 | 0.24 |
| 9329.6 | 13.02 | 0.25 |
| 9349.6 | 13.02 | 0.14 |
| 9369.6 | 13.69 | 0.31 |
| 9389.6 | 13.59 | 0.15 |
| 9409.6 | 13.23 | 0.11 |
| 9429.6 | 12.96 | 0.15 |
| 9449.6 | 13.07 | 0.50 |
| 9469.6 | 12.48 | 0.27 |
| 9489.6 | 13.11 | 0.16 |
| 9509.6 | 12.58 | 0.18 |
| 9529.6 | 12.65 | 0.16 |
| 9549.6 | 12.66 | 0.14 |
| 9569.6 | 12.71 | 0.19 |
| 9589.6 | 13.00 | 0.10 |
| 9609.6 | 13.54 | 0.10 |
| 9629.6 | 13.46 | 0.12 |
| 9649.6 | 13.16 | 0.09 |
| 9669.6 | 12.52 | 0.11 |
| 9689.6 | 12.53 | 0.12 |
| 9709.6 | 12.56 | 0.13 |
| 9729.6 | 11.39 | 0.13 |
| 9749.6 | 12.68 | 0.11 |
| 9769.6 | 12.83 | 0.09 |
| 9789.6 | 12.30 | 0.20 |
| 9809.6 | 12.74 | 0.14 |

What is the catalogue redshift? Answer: 0.14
